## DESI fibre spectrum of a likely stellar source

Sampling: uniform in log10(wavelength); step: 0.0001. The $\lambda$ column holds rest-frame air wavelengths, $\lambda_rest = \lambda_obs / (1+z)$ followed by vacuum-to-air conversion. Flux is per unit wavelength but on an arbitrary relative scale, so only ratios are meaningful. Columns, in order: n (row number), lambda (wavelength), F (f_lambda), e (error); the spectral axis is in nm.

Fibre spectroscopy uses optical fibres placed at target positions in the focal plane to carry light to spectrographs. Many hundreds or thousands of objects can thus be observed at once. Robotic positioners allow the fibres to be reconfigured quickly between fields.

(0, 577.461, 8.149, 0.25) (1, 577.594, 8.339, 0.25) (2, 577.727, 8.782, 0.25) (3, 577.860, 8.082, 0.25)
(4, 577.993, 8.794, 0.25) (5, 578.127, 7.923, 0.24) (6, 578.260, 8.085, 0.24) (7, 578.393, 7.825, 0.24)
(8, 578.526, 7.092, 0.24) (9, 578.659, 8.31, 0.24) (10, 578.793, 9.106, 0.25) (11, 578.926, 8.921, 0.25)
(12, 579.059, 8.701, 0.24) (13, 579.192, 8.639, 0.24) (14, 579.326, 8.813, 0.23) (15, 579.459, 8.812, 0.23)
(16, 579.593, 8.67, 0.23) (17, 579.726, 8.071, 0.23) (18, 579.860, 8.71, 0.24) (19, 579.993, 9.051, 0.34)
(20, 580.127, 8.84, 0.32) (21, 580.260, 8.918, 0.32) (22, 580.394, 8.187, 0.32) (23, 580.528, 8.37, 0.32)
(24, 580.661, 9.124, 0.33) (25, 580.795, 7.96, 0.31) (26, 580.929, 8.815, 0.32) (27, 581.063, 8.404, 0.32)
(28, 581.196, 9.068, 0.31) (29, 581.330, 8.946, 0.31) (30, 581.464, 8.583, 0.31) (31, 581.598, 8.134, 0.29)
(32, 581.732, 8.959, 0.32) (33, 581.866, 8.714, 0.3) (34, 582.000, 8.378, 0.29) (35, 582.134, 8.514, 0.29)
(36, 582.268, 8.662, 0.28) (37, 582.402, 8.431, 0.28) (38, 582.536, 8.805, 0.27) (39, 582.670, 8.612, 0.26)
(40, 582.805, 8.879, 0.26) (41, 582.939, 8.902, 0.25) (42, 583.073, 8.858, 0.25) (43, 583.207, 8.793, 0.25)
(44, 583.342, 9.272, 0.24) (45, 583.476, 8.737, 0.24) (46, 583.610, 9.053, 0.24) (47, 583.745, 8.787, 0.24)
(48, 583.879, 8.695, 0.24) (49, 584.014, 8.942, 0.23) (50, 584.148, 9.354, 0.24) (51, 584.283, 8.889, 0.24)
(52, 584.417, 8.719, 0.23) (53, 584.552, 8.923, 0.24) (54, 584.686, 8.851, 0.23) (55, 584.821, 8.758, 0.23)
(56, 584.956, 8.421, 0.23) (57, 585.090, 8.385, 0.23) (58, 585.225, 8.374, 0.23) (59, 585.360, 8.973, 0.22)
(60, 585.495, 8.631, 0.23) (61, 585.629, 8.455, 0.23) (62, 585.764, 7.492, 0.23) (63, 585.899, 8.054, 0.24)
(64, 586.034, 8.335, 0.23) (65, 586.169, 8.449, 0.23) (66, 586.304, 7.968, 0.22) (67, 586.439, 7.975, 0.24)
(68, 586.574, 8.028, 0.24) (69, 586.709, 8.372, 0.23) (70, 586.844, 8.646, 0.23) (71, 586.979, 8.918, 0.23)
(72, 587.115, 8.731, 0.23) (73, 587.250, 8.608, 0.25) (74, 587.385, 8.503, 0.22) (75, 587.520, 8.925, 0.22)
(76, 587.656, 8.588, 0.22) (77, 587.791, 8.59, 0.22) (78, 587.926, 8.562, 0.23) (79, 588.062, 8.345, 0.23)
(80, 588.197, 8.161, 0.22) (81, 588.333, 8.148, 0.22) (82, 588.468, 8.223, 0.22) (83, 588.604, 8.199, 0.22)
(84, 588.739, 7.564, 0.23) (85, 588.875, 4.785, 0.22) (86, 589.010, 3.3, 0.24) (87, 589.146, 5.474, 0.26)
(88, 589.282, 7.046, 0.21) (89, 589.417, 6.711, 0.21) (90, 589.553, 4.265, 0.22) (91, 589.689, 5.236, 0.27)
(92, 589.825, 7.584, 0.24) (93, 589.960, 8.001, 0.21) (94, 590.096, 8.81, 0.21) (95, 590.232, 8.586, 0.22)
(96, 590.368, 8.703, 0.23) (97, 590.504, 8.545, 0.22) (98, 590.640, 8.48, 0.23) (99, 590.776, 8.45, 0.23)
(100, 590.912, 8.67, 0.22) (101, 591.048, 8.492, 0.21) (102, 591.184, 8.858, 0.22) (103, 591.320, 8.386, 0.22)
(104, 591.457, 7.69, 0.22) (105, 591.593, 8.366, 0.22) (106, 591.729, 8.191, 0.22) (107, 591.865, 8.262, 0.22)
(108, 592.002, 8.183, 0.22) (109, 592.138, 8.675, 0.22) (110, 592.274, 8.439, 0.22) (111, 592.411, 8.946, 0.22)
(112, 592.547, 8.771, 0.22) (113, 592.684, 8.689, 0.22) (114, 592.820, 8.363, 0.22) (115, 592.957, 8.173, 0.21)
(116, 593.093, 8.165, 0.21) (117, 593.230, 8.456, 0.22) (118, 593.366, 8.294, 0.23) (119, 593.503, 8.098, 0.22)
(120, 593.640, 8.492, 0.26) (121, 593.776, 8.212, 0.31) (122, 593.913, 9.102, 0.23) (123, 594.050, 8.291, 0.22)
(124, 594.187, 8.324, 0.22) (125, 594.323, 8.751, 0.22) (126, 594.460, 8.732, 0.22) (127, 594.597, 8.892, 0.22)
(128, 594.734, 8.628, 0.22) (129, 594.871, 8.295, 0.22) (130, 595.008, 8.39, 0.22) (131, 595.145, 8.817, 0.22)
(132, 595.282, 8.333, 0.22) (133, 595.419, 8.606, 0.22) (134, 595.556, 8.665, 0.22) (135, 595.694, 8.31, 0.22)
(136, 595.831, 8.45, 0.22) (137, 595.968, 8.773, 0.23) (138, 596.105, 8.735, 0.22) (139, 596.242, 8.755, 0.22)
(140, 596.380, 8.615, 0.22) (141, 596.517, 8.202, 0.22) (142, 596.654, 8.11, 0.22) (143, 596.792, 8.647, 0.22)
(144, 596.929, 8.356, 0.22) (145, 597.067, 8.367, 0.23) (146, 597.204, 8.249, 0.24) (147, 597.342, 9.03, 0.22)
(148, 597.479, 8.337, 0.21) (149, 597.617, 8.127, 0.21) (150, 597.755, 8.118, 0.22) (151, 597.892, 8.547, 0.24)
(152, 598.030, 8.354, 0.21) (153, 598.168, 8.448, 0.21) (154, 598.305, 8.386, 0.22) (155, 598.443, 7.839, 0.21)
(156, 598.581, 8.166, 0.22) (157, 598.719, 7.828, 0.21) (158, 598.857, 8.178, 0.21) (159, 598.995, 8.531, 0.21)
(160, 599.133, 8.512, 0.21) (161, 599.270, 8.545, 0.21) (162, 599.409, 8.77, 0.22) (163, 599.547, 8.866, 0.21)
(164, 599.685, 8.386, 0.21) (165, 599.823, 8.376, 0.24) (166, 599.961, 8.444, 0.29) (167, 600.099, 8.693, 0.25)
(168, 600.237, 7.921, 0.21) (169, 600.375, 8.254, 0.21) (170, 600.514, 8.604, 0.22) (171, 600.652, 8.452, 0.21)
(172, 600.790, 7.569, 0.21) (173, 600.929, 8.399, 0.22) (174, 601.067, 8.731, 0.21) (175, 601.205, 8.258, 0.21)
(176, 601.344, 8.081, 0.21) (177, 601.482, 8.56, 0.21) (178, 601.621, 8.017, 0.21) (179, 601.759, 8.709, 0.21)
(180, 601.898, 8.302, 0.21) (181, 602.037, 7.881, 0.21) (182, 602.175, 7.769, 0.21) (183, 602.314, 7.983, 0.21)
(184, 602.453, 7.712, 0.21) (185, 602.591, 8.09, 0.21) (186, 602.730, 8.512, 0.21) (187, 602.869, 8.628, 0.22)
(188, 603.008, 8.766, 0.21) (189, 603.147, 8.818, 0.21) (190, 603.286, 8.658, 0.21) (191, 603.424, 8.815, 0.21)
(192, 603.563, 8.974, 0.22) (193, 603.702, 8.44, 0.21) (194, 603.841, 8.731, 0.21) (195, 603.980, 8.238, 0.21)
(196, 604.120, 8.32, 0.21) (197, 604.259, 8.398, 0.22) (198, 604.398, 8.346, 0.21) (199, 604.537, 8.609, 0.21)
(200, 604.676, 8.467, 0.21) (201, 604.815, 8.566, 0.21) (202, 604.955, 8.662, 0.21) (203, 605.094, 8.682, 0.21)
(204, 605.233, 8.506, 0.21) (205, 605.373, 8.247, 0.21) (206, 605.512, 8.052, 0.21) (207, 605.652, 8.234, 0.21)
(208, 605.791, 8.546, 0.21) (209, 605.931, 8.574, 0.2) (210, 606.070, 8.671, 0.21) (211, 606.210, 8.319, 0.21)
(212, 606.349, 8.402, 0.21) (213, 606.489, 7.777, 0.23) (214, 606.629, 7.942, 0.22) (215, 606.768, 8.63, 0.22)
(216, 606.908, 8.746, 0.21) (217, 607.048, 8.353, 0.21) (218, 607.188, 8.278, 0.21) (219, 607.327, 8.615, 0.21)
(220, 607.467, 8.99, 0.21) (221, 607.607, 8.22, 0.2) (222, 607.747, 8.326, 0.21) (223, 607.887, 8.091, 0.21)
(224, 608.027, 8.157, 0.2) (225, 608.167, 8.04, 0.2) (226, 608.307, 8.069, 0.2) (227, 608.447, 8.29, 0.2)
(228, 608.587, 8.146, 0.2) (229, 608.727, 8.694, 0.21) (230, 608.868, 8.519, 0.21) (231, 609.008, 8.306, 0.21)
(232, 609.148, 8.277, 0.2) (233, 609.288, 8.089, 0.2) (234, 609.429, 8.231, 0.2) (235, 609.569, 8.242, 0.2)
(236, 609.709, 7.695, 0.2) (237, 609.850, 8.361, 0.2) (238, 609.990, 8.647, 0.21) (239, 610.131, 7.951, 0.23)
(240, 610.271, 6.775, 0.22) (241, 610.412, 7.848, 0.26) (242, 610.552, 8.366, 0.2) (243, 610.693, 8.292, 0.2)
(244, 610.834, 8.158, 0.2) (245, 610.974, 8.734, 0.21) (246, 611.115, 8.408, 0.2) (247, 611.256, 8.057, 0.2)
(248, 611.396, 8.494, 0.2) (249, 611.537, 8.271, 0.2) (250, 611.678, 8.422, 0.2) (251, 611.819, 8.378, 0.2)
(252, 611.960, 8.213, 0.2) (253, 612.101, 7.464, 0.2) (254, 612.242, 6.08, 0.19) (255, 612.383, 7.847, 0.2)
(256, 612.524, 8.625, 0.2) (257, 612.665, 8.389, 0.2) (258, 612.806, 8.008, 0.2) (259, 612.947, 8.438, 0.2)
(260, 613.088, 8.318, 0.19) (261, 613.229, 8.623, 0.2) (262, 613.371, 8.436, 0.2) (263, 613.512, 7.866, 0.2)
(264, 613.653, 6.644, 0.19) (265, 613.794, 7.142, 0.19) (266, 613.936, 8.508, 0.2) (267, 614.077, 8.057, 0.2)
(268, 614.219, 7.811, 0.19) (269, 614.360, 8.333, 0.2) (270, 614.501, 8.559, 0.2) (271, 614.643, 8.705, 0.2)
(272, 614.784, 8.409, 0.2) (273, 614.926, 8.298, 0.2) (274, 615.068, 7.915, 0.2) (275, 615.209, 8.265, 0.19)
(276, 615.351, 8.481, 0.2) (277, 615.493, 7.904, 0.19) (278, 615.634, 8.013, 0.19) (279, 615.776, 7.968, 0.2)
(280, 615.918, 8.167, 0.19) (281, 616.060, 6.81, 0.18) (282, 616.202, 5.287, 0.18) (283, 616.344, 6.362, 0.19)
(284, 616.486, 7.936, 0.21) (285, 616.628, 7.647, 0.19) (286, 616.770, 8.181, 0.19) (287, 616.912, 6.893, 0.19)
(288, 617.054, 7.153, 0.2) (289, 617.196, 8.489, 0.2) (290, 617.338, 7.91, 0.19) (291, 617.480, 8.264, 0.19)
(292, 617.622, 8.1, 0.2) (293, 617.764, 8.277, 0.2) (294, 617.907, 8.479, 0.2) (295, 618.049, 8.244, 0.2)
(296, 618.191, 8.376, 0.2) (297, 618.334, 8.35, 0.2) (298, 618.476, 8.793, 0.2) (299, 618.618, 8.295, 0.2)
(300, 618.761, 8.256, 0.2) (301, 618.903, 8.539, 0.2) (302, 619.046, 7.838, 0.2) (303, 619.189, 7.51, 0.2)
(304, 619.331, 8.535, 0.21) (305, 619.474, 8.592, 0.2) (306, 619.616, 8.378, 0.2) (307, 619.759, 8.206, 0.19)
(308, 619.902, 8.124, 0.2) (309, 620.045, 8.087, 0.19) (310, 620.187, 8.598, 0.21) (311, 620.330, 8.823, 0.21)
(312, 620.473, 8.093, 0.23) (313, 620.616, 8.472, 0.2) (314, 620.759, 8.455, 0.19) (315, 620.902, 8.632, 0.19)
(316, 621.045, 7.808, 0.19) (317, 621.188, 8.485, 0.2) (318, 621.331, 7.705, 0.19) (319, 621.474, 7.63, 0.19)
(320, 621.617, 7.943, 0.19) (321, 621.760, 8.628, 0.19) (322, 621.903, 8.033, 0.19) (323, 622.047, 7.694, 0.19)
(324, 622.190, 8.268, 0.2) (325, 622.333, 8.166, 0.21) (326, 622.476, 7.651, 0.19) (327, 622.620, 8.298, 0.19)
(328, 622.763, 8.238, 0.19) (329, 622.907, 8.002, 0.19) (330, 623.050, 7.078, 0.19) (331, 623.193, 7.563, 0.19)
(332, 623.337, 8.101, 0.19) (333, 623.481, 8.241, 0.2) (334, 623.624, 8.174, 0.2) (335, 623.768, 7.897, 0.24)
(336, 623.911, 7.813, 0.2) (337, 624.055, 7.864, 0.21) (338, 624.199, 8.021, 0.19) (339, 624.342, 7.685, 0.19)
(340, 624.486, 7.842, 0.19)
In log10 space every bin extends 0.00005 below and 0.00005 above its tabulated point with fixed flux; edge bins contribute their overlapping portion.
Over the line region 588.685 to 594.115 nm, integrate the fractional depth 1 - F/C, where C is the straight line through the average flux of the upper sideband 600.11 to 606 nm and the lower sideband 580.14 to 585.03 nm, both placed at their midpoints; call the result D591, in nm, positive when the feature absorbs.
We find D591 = 0.465 nm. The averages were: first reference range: 8.74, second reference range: 8.39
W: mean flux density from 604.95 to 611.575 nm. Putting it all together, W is 8.29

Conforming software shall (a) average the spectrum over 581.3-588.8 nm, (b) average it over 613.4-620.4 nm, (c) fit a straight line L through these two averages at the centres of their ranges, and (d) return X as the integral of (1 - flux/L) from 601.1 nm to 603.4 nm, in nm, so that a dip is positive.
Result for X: -0.01 nm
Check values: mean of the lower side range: 8.57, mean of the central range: 8.32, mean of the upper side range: 8.01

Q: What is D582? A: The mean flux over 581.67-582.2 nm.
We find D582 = 8.64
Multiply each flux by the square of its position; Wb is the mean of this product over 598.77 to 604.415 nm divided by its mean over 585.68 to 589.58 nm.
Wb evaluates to 1.14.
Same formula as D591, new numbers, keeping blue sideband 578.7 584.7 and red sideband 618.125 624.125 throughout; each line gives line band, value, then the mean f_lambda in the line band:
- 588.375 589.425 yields 0.267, 6.44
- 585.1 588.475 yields 0.102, 8.4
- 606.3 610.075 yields 0.020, 8.3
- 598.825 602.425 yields 0.053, 8.33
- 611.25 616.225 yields 0.155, 8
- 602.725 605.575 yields -0.048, 8.55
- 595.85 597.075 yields 0.001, 8.51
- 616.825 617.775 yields 0.041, 7.86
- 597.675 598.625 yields 0.026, 8.27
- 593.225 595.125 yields 0.011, 8.51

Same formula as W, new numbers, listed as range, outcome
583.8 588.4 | 8.52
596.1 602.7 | 8.33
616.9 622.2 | 8.2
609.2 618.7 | 8.01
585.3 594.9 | 8.1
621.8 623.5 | 7.94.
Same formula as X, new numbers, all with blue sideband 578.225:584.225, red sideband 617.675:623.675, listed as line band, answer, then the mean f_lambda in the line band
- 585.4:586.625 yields 0.06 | 8.18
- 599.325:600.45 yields 0.00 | 8.46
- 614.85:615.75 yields 0.01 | 8.14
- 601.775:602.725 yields 0.04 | 8.03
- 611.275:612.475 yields 0.05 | 7.92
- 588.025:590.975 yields 0.43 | 7.32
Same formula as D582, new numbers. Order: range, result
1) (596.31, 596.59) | 8.4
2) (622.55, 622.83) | 8.28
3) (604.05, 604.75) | 8.43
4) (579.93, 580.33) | 8.93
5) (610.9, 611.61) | 8.4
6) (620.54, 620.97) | 8.51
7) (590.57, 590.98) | 8.54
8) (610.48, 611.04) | 8.39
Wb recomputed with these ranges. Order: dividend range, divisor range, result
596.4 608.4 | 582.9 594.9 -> 1.06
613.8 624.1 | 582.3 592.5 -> 1.09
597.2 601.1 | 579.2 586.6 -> 1.02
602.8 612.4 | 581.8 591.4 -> 1.09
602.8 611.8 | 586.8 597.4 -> 1.07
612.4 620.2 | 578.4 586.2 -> 1.04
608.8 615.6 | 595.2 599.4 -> 1.01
